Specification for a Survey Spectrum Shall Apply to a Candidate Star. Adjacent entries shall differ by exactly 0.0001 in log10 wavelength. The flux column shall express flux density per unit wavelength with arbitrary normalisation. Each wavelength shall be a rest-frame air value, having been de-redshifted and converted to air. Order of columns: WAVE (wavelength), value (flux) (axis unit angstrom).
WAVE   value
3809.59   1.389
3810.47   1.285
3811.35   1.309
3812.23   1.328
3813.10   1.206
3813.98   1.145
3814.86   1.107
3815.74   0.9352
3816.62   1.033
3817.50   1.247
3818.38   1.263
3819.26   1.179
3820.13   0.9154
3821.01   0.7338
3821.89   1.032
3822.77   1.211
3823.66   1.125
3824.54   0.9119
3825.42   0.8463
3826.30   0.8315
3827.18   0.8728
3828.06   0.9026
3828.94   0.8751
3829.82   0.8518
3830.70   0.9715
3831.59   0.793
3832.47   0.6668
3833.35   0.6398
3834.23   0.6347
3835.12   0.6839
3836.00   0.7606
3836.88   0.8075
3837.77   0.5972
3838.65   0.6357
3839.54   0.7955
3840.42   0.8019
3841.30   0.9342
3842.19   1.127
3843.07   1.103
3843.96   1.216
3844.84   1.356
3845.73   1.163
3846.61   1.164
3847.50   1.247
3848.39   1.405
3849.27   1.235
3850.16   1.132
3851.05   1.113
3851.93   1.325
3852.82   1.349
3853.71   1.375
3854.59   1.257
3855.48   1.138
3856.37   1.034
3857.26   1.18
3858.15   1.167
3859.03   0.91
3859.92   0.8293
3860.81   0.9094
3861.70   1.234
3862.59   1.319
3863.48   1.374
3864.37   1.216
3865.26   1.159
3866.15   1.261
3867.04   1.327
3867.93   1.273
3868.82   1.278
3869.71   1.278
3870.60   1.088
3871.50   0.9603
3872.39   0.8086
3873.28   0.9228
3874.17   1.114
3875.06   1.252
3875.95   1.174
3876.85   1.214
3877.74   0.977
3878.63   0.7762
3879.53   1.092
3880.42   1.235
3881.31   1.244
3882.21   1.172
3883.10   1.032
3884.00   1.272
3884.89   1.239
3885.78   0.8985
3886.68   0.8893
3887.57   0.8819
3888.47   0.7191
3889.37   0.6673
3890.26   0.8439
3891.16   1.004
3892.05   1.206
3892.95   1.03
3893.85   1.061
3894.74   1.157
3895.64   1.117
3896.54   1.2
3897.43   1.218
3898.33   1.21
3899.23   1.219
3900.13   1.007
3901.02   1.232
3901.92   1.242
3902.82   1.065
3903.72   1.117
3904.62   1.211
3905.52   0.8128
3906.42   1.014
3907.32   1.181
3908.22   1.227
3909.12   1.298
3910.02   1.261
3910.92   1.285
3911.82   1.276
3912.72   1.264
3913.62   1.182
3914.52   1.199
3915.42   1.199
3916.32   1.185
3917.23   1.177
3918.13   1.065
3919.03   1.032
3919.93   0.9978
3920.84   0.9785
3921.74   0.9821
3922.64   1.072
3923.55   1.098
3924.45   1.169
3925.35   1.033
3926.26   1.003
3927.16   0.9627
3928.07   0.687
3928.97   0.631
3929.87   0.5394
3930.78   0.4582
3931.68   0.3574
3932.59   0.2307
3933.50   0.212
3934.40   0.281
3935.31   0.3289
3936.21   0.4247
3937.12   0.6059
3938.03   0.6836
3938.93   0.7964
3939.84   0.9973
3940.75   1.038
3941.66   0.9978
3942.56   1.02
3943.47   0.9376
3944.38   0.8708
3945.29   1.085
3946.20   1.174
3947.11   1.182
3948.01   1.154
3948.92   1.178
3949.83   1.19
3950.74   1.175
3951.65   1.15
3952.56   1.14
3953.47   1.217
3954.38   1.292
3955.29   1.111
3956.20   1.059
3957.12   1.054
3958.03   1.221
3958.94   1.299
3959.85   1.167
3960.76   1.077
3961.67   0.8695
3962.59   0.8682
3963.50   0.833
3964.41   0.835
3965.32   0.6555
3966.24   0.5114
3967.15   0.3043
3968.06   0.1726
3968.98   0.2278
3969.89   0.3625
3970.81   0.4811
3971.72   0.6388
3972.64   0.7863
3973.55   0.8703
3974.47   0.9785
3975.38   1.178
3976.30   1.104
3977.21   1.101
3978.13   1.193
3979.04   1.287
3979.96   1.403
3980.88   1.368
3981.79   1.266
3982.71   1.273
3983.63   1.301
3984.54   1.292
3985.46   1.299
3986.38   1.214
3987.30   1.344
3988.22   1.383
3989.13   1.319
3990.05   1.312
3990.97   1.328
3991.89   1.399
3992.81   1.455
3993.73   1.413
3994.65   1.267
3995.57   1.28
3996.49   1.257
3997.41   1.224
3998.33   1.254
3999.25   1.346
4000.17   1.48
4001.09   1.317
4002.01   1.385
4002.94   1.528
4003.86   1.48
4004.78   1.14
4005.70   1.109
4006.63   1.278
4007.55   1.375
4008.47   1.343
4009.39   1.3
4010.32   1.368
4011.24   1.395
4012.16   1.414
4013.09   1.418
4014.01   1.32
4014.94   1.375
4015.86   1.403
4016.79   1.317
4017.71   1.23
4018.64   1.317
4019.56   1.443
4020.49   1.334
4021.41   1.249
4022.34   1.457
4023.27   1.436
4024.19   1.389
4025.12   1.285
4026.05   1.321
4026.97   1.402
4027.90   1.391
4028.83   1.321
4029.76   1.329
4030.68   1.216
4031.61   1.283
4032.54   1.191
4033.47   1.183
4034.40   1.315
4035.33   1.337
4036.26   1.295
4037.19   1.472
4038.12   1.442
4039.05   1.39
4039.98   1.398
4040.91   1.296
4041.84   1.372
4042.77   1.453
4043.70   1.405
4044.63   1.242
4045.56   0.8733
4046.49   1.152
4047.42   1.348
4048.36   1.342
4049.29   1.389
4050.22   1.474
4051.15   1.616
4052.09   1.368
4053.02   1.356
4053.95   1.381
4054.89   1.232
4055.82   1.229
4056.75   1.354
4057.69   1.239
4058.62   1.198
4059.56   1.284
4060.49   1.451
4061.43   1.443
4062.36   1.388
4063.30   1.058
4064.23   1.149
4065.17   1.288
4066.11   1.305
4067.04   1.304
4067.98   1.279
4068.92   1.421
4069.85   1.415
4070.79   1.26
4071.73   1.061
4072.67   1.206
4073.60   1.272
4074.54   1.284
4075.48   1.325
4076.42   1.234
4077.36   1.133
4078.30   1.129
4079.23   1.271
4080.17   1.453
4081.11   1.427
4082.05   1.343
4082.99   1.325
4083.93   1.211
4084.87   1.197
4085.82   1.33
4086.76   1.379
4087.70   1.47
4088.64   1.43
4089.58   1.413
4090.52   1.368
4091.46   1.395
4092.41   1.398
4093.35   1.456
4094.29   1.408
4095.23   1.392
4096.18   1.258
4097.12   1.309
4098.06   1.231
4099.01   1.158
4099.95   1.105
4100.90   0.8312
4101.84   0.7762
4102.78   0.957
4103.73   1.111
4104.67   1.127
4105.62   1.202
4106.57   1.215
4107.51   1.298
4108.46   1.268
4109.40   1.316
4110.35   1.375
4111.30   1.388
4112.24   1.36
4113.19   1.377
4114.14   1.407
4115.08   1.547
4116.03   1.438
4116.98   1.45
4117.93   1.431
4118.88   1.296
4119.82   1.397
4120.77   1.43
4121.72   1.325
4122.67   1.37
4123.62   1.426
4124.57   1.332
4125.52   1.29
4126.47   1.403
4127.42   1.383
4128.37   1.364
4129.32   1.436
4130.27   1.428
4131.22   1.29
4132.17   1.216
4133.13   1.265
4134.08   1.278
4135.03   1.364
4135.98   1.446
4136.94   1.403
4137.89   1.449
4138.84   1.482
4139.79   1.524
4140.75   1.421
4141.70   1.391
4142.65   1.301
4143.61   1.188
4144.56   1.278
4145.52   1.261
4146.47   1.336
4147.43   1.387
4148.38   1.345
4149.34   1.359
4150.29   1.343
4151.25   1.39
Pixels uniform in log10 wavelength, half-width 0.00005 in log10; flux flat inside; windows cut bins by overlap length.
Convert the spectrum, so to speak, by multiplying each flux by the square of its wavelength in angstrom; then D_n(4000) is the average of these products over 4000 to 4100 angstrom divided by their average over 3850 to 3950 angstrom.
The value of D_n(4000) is 1.38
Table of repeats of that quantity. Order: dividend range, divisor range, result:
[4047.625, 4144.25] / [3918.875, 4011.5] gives 1.36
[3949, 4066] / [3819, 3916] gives 1.23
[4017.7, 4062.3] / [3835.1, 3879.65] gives 1.33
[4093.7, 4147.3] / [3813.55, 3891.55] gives 1.44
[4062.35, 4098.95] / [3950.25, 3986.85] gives 1.39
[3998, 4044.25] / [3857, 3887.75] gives 1.30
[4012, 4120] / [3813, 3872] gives 1.39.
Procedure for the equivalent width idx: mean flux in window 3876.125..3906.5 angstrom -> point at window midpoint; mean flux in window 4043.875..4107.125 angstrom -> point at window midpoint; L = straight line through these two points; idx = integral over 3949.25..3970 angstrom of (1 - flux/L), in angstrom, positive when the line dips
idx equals 4.2 angstrom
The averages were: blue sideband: 1.07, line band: 0.914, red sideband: 1.28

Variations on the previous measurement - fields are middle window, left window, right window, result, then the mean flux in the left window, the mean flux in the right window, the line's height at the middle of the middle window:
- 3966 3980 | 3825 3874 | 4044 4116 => 4.78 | 1.04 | 1.29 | 1.17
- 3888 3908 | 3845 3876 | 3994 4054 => 2.29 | 1.17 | 1.34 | 1.21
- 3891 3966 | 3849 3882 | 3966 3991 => 4.92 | 1.15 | 1.01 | 1.07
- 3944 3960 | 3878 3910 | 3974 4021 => 0.78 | 1.08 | 1.31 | 1.21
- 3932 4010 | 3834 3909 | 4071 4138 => 8.75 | 1.09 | 1.31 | 1.18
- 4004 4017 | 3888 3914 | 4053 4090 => -1.03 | 1.11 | 1.3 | 1.23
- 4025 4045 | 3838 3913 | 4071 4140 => -1.32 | 1.12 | 1.31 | 1.25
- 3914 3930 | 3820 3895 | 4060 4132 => 1.43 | 1.04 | 1.3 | 1.11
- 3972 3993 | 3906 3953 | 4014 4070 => -1.81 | 0.955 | 1.33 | 1.13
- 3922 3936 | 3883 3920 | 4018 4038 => 5.85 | 1.11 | 1.33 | 1.16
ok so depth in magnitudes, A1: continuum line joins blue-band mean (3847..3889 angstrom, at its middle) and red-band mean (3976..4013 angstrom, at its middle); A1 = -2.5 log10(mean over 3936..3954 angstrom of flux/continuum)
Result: 0.228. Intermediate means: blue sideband 1.13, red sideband 1.32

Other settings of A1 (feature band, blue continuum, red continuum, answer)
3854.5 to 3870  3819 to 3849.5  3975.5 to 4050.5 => -0.17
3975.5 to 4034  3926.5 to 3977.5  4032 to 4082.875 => -0.23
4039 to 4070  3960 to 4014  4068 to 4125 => -0.07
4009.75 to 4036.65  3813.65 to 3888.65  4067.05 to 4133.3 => -0.09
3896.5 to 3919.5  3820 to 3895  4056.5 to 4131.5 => -0.07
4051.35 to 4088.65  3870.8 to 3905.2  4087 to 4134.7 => -0.03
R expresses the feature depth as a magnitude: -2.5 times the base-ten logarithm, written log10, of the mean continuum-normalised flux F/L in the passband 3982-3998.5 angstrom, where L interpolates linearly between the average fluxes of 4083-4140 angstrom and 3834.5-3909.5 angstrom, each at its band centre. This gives -0.09 mag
